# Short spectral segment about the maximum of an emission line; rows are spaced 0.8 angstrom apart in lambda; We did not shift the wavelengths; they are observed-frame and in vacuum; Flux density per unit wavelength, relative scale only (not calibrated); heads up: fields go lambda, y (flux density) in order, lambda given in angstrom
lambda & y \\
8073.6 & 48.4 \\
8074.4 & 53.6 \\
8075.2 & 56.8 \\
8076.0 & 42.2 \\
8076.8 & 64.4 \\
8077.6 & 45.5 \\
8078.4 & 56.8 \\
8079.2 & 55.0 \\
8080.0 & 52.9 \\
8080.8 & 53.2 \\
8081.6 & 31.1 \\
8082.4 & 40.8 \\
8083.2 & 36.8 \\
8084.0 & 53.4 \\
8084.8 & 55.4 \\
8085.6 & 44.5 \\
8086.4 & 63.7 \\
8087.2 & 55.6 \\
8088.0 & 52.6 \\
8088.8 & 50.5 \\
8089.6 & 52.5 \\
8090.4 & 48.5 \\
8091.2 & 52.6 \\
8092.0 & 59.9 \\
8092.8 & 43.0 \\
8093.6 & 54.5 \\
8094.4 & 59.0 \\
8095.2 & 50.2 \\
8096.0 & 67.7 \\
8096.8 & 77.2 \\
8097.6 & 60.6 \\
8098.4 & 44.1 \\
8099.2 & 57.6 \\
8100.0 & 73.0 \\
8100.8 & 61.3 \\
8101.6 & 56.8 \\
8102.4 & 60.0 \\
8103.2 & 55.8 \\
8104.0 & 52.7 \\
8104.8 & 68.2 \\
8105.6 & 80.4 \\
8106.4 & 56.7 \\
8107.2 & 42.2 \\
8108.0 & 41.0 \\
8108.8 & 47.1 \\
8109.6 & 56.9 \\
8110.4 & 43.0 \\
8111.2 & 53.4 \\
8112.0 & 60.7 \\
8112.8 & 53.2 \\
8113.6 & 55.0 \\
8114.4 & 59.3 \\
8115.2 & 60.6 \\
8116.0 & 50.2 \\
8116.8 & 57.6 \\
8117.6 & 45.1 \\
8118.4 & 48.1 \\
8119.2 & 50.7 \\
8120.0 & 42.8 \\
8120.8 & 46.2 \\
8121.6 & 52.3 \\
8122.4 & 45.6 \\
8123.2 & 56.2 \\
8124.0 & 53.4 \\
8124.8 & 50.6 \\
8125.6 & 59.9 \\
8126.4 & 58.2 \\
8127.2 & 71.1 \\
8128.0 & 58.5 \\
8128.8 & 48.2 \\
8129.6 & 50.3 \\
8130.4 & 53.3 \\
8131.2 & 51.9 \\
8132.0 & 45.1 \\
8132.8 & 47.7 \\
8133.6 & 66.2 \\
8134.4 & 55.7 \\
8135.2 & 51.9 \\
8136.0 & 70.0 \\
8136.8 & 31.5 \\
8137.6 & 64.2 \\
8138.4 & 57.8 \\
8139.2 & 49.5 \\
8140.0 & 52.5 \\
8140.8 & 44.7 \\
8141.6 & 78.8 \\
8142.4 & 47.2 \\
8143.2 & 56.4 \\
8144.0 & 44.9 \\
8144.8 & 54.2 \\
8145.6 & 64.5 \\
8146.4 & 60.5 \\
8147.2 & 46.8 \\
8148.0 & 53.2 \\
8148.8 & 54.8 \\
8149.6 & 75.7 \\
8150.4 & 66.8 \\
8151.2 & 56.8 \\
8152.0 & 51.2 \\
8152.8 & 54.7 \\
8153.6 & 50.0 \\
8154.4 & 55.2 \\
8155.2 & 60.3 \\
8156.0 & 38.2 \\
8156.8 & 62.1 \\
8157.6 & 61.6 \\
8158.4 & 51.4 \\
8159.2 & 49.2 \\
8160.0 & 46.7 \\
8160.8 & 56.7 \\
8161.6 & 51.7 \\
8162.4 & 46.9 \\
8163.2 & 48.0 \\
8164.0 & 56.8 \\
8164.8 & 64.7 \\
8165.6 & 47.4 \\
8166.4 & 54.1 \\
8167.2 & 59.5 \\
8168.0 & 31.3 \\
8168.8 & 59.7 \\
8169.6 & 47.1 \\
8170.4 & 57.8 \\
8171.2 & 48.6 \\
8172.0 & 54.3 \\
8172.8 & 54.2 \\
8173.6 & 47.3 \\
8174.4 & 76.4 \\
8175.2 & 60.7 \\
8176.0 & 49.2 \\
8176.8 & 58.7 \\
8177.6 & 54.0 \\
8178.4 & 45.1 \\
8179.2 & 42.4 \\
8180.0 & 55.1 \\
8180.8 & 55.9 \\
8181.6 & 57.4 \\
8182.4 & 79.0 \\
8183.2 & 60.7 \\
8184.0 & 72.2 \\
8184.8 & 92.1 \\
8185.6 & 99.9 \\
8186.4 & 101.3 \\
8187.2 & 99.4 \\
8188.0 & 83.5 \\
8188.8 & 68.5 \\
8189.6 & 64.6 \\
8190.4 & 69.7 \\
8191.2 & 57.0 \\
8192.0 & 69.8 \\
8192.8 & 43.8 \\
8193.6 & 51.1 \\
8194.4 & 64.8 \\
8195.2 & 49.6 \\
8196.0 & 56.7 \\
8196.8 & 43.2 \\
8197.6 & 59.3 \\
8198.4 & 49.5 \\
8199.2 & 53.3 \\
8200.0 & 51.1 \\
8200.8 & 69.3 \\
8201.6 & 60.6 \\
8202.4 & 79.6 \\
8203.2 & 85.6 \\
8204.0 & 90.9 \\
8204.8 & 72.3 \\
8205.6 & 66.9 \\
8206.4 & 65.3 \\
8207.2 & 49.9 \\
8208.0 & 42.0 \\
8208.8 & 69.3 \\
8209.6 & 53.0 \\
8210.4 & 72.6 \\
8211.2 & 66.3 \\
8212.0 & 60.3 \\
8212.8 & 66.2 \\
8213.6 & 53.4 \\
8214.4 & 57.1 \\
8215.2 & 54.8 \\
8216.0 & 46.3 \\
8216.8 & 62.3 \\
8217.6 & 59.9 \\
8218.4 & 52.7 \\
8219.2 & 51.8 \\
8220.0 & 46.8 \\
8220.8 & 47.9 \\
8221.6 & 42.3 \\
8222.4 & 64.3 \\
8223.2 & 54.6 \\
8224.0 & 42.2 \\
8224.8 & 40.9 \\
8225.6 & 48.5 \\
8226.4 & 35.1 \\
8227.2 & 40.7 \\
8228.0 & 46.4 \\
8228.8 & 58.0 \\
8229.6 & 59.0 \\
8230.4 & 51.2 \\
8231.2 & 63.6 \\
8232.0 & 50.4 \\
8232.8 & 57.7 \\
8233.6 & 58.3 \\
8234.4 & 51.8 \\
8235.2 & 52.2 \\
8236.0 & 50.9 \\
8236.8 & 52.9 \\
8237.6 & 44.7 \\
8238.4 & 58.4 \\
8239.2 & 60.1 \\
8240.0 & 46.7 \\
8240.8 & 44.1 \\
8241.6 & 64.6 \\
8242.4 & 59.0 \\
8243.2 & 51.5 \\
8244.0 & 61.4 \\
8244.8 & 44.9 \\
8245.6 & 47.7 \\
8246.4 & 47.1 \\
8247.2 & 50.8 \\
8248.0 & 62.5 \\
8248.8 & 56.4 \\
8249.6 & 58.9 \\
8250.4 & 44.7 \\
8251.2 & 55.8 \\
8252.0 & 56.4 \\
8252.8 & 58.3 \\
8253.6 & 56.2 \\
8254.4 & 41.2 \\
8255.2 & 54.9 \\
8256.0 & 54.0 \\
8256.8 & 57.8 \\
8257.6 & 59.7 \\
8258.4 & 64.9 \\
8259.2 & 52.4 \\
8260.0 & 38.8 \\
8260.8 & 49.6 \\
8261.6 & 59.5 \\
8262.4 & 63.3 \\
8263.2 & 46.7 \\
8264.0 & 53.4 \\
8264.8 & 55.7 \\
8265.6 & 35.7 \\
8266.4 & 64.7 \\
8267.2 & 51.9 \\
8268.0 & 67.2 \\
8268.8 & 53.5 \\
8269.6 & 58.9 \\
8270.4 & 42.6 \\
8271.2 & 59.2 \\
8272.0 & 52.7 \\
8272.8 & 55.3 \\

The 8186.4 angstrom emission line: [S II]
